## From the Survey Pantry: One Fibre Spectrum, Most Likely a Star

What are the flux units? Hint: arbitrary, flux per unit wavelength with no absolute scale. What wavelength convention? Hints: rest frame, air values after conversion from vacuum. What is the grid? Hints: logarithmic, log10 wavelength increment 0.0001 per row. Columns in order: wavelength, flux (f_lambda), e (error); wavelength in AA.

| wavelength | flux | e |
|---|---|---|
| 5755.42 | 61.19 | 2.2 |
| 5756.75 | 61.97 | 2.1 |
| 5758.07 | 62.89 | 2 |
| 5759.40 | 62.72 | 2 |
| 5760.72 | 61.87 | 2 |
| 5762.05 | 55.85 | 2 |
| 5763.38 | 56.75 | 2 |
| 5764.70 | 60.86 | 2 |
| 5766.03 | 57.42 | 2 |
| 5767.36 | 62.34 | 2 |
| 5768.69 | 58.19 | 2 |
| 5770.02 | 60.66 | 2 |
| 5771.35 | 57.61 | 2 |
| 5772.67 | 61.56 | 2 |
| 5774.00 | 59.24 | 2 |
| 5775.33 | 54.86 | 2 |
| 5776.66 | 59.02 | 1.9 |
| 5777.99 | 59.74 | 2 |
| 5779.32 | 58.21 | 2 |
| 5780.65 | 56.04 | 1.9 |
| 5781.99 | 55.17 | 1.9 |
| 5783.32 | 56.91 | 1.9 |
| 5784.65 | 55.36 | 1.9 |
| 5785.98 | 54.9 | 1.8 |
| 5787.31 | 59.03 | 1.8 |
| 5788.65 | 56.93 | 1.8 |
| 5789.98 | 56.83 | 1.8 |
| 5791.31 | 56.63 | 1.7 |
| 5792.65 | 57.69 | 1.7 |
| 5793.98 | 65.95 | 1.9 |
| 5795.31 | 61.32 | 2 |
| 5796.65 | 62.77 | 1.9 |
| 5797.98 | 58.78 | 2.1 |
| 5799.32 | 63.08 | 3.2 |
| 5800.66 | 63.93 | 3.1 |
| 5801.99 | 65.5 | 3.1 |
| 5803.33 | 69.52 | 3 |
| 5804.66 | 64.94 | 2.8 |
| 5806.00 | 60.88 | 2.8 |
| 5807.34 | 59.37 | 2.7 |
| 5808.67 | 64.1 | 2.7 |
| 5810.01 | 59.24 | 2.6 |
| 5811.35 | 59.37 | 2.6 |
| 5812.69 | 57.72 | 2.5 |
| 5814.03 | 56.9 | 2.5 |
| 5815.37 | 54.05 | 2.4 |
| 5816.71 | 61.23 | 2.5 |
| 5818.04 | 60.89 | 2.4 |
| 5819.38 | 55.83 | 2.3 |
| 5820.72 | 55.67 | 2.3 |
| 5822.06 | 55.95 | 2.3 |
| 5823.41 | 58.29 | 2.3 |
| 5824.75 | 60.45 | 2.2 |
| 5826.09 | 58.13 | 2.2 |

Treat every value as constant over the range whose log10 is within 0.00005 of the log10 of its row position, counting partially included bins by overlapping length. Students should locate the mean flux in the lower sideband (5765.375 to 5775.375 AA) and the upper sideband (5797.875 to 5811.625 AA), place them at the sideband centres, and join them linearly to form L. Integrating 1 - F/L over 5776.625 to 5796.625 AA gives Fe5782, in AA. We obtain 0.9 AA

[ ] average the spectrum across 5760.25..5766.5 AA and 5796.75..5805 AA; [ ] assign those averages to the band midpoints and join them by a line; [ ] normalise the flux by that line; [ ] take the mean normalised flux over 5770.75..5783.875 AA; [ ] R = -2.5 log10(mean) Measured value 0.050 mag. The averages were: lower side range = 58.5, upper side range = 64.2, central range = 57.9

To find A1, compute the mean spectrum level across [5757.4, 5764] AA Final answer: 60.1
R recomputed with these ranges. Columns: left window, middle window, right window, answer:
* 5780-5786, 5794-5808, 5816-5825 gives -0.11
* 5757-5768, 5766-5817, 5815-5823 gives -0.02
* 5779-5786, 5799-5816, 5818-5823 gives -0.09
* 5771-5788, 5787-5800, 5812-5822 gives -0.04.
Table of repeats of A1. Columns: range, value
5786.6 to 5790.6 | 57.5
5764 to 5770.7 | 59.8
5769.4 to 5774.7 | 59.8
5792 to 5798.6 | 61.4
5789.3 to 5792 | 56.7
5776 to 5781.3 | 58.3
